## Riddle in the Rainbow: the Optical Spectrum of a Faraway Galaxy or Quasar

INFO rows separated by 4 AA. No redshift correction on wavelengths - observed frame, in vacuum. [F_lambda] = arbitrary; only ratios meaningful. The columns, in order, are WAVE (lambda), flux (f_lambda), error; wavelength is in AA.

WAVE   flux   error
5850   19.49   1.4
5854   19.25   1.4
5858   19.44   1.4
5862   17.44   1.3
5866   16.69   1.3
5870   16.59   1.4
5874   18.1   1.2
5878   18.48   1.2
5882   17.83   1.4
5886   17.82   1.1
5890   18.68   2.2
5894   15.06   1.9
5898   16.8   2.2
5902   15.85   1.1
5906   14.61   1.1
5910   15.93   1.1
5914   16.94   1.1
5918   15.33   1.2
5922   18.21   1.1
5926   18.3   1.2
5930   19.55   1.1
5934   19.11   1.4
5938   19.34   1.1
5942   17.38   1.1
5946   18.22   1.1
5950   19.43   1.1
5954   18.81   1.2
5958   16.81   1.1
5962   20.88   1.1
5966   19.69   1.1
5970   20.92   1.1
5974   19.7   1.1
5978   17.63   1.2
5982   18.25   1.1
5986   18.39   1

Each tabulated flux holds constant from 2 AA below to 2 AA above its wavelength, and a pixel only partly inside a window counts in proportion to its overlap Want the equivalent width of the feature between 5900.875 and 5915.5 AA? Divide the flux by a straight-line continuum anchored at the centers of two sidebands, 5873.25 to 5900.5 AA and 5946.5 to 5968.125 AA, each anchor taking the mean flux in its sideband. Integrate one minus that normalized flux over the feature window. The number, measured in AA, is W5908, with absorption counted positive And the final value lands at 1.8 AA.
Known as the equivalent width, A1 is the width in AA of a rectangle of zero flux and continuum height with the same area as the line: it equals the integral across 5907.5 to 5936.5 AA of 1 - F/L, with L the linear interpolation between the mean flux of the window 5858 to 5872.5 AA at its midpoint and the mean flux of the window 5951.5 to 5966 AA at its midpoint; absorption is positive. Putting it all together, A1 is 1.1 AA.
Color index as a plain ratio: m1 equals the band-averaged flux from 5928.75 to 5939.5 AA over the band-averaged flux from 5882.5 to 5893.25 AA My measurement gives 1.08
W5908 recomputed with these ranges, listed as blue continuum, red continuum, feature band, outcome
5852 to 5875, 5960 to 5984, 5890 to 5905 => 1.81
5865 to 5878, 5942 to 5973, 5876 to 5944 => 2.99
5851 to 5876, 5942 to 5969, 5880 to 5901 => 1.25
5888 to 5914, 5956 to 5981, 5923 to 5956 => -1.52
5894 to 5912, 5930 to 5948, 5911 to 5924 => 0.10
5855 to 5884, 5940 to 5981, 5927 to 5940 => -0.45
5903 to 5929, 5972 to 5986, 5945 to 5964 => -1.16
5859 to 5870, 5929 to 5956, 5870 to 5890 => -0.52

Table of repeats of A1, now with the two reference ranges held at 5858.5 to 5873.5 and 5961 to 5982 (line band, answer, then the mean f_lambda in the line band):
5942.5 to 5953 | 0.24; 18.6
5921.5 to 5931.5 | -0.07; 18.7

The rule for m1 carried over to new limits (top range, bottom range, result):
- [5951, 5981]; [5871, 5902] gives 1.10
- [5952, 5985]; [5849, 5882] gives 1.05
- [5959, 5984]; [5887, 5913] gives 1.19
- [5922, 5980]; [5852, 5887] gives 1.06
